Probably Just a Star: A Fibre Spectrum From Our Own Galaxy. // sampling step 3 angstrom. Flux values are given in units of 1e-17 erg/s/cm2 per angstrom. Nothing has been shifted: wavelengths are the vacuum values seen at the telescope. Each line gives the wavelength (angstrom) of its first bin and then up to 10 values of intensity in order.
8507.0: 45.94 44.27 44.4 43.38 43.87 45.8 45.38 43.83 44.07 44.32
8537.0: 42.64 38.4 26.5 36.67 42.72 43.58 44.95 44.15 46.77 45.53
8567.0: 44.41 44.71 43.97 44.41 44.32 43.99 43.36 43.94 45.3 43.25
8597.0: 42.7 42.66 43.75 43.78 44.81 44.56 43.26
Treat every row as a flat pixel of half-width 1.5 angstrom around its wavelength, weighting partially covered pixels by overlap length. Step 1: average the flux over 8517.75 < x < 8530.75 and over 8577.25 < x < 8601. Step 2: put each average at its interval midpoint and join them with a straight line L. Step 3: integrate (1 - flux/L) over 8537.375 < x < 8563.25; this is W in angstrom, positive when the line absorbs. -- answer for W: 2.1 angstrom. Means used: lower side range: 44.7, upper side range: 43.7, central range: 40.7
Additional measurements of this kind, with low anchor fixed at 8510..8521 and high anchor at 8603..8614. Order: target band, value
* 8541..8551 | 1.9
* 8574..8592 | 0.0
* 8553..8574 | -0.4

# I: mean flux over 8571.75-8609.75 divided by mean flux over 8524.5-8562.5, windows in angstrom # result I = 1.05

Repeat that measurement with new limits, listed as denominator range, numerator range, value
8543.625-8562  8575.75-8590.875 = 1.04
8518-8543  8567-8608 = 1.03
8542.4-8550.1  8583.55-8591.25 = 1.23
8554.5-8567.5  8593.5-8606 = 0.95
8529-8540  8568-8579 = 1.03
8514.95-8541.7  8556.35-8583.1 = 1.03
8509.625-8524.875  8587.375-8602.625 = 0.98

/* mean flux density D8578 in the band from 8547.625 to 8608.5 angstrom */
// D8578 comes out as 44.1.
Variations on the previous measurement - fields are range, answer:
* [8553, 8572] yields 45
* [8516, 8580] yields 42.9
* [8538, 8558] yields 39.3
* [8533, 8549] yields 38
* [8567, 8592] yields 44.2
